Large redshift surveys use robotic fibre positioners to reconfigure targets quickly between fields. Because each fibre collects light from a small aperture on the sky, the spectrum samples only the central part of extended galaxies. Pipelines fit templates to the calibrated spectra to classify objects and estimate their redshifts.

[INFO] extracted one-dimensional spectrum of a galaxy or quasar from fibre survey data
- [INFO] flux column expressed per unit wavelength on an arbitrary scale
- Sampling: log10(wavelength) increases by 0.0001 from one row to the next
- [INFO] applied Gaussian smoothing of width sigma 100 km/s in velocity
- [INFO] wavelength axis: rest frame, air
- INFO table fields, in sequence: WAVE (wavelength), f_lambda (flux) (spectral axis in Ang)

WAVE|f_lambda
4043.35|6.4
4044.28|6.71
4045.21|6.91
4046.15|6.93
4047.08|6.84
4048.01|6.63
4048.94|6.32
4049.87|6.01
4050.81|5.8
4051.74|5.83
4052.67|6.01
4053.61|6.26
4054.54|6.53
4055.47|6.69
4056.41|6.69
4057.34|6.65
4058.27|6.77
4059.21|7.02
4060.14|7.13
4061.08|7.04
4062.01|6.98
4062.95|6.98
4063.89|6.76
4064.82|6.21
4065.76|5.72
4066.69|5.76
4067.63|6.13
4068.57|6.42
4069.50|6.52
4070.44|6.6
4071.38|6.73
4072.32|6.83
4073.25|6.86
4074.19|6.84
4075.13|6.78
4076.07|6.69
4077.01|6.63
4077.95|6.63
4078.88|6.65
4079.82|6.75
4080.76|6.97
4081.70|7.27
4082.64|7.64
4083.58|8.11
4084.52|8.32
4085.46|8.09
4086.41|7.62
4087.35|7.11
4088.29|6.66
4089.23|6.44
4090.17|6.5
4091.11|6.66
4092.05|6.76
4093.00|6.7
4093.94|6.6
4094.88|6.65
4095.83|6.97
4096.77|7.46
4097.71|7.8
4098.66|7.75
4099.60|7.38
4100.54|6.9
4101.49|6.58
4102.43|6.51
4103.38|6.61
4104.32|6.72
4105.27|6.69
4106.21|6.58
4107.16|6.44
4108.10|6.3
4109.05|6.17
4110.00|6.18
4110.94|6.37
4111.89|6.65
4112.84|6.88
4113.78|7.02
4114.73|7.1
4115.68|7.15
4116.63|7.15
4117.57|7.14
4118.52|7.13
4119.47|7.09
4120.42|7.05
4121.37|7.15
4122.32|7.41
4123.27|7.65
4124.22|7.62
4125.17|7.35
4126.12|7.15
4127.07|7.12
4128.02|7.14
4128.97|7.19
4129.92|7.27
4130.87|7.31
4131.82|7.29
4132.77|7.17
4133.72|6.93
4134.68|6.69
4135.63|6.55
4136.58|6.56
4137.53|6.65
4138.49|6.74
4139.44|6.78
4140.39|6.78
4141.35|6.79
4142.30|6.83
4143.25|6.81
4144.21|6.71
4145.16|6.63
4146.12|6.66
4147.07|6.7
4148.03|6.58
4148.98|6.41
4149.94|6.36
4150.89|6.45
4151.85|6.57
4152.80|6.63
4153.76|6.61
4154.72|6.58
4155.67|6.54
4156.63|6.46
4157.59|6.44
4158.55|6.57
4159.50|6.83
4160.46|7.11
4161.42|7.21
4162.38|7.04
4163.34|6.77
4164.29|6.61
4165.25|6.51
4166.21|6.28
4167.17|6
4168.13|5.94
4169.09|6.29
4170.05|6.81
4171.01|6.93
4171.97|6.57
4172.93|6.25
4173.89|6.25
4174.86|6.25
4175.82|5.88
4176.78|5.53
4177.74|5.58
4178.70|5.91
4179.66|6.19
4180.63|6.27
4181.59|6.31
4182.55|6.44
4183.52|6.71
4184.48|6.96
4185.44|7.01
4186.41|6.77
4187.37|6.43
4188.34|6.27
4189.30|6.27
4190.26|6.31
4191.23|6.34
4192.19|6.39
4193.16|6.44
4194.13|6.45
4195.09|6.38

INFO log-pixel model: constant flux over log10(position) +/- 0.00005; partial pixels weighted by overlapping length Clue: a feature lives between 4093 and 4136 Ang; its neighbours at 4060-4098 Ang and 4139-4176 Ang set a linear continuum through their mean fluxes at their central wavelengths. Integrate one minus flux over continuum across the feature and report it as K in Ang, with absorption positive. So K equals -1.5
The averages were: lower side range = 6.87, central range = 6.98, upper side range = 6.58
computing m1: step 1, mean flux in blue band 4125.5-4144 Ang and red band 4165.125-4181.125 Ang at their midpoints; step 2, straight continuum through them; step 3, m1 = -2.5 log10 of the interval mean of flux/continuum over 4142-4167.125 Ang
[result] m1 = -0.01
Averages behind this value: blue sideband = 6.93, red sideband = 6.19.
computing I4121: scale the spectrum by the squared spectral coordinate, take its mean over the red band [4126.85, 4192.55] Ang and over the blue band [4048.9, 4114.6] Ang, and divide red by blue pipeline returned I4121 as 1.0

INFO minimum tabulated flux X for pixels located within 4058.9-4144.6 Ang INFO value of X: 5.72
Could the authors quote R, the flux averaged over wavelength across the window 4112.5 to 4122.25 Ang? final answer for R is 7.1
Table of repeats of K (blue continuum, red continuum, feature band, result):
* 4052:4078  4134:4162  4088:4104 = -0.6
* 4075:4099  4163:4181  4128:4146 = -0.8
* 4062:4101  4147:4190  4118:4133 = -1.3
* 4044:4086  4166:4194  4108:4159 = -2.7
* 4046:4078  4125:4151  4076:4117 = -1.5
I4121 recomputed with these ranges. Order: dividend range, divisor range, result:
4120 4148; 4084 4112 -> 1.03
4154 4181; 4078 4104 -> 0.94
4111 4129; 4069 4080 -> 1.09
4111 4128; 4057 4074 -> 1.11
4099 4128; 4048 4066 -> 1.09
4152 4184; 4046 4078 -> 1.03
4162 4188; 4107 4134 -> 0.93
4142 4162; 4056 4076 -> 1.04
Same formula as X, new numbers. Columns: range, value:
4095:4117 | 6.17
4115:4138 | 6.55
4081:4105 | 6.44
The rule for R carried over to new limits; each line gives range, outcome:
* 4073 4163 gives 6.9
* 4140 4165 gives 6.68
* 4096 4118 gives 6.85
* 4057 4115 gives 6.83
